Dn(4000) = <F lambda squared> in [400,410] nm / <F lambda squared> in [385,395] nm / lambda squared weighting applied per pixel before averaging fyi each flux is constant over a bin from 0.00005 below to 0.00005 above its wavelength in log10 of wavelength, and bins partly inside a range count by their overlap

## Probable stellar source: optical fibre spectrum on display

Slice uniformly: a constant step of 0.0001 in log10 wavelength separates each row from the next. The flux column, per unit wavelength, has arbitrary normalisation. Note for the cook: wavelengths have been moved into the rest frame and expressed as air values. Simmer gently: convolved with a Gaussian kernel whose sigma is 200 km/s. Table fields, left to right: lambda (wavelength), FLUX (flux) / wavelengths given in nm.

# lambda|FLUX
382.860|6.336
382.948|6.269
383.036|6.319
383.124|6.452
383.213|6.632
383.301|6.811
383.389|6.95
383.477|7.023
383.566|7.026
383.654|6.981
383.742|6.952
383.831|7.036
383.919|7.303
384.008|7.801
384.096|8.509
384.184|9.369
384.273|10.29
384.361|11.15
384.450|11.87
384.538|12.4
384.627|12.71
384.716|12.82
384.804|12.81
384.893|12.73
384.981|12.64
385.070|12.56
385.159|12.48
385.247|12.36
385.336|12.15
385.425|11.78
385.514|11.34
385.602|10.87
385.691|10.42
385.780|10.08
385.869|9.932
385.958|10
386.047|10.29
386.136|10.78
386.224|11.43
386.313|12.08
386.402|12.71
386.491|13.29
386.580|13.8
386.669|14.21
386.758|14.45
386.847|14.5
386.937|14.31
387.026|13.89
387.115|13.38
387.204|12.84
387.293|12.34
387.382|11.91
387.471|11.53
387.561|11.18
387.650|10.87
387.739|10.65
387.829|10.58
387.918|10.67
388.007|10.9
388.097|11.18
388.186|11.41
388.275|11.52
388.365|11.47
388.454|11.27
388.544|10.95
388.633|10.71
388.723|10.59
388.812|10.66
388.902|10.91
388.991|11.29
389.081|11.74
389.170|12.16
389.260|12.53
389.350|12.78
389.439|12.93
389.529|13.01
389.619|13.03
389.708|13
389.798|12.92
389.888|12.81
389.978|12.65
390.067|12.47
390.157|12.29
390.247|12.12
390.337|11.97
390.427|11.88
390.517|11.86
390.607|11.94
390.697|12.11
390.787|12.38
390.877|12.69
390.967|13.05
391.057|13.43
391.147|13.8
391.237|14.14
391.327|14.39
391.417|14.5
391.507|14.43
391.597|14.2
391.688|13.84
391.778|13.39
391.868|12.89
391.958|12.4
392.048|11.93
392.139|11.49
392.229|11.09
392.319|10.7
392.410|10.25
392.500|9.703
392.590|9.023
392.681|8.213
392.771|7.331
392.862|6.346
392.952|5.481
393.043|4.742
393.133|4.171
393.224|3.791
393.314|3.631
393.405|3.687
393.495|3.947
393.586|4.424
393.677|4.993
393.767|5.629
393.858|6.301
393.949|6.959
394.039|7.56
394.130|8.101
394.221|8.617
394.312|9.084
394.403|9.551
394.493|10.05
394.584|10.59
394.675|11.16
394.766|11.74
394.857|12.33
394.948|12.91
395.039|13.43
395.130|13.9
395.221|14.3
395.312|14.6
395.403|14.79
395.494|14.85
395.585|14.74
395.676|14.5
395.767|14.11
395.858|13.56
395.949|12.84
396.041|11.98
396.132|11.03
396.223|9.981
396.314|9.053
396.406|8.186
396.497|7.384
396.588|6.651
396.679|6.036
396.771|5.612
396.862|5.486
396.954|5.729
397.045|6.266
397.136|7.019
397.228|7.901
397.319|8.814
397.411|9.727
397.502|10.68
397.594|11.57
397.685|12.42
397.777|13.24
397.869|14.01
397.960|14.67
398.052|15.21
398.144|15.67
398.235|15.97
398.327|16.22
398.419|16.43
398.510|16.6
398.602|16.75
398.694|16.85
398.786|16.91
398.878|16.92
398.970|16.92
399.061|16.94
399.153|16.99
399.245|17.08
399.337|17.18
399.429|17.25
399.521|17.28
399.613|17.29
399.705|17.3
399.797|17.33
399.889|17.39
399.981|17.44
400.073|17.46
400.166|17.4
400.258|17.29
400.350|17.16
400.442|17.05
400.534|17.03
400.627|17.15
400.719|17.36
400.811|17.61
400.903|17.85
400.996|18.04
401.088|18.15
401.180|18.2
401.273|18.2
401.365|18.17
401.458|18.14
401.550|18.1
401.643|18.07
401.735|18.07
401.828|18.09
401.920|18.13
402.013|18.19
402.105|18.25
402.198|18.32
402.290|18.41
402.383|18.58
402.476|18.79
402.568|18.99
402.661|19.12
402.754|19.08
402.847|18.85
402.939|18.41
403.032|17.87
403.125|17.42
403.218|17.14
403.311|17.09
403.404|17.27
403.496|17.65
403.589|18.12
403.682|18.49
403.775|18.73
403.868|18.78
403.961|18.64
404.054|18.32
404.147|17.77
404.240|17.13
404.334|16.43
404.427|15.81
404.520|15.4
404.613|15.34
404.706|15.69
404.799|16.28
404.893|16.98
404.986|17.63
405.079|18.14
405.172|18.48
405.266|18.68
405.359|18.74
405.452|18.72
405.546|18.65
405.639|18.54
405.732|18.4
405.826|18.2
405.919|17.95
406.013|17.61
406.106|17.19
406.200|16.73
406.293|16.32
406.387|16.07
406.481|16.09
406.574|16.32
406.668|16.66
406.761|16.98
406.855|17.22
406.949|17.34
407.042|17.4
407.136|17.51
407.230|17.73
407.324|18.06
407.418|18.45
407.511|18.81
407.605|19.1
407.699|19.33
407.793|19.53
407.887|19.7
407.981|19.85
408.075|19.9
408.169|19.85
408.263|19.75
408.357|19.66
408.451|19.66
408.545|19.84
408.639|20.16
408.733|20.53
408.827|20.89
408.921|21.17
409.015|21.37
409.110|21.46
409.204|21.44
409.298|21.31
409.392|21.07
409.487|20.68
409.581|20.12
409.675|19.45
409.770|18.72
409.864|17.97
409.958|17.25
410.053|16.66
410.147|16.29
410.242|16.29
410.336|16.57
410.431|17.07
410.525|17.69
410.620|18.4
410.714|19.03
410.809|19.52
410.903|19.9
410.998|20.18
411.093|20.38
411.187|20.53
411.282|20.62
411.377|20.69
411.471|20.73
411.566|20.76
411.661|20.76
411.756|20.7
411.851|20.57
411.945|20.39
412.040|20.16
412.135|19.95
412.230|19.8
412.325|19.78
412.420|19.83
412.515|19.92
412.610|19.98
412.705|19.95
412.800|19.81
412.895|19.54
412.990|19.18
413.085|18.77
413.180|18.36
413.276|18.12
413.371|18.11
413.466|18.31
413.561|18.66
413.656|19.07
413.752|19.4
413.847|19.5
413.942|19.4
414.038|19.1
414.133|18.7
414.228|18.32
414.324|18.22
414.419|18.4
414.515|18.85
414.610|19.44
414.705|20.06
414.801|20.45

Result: 1.80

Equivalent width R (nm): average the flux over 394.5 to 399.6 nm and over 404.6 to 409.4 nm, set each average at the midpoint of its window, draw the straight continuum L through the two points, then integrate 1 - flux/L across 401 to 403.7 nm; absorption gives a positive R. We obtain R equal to -0.40 nm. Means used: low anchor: 12.8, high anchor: 18.6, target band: 18.2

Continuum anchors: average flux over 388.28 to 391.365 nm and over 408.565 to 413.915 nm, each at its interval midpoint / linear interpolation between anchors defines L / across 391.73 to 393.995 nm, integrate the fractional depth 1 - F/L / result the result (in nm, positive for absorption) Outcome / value 0.946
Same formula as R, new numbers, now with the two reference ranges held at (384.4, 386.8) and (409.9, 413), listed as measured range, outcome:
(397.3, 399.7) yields 0.059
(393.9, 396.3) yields 0.484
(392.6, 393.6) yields 0.630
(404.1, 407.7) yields 0.077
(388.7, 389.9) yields 0.083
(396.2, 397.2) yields 0.539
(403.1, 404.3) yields -0.050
